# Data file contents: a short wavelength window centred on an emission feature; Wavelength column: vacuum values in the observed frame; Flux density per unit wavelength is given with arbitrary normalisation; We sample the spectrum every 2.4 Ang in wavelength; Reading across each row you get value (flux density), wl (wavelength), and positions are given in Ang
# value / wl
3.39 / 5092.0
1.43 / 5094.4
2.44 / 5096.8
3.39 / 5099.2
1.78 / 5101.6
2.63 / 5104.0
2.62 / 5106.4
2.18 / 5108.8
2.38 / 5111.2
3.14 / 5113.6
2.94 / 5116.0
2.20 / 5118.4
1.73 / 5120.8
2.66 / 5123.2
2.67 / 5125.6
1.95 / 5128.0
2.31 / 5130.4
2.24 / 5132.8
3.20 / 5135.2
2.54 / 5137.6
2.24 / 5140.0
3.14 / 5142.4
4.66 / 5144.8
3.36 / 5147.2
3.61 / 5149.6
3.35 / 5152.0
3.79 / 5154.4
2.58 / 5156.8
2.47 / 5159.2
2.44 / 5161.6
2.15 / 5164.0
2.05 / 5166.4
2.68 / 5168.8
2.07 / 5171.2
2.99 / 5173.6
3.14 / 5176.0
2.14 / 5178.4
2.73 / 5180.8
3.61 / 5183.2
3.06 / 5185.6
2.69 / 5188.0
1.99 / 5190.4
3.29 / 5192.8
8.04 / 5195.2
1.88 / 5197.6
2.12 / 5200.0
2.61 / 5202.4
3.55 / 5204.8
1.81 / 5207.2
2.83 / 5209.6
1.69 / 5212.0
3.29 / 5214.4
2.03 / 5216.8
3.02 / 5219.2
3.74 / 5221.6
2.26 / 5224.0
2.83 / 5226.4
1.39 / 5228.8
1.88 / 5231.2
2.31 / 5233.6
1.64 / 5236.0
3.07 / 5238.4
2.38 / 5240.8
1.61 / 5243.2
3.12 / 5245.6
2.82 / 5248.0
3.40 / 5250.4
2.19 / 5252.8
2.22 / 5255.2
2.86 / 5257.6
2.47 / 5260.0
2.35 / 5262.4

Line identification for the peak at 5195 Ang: [O III]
